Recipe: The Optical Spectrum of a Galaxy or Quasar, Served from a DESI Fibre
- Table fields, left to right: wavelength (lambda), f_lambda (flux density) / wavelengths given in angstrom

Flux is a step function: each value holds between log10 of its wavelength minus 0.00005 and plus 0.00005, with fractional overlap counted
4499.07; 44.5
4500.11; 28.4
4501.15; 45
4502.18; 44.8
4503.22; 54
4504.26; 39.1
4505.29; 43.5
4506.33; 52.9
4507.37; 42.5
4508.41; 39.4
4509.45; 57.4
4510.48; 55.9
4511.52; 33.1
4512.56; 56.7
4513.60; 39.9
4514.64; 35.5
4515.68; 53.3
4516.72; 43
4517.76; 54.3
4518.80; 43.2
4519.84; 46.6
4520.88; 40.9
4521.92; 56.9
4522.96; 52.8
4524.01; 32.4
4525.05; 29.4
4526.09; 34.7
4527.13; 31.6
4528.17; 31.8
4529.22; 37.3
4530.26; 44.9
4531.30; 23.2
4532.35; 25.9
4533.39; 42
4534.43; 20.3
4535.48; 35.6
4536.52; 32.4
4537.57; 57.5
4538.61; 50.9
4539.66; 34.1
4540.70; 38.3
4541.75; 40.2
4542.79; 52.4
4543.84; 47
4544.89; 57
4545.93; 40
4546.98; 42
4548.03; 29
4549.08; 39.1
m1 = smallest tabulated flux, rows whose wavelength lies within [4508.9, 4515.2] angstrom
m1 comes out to 33.1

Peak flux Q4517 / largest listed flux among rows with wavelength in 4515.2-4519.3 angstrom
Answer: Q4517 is 54.3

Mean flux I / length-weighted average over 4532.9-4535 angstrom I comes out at 31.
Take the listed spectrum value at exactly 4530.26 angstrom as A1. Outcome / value 44.9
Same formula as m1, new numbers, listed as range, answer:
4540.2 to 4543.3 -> 38.3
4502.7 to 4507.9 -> 39.1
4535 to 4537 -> 32.4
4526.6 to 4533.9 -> 23.2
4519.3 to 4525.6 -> 29.4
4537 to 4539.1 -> 50.9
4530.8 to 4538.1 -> 20.3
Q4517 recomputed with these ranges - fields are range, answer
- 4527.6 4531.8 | 44.9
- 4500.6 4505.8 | 54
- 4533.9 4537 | 35.6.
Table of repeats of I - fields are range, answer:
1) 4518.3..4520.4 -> 44.9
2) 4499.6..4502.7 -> 39.4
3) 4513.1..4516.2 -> 42.9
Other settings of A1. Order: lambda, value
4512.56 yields 56.7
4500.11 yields 28.4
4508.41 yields 39.4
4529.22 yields 37.3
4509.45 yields 57.4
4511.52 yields 33.1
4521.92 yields 56.9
